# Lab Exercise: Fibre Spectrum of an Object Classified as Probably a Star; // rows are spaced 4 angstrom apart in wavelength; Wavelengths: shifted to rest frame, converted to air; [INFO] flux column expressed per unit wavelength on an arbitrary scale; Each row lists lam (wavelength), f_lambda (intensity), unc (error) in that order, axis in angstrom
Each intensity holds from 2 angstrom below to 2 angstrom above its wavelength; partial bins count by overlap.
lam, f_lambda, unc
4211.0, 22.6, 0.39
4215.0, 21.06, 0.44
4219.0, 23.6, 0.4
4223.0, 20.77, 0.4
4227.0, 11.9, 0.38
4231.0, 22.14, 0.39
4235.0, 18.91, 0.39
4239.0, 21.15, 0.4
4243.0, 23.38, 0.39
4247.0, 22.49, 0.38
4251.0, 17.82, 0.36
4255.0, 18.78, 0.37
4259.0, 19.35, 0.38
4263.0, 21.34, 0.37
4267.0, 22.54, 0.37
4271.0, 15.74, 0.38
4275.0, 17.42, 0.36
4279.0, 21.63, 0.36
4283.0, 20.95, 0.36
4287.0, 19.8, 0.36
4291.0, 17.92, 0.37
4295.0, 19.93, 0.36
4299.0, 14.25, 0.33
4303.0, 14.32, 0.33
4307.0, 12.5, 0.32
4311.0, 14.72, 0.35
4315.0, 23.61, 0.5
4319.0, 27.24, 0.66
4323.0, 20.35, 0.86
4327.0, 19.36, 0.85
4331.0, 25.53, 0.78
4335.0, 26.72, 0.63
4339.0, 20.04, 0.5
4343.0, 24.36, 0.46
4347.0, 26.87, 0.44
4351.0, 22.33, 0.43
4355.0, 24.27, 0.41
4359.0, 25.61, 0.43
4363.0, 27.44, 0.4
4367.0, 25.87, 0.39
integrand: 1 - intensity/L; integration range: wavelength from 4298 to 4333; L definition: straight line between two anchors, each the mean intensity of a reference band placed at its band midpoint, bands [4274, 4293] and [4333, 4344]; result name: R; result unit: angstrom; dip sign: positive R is 4.5 angstrom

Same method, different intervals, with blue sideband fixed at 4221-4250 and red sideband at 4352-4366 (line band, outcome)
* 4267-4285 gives 2.1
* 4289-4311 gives 6.9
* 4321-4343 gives 1.6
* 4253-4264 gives 0.7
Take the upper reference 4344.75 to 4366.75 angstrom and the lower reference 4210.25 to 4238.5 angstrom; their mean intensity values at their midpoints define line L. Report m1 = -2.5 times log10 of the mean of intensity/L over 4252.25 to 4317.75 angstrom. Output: 0.209 mag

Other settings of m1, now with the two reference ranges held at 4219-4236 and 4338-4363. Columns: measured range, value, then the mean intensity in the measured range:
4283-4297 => 0.12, 19.5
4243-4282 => 0.03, 19.9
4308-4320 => 0.11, 20.6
